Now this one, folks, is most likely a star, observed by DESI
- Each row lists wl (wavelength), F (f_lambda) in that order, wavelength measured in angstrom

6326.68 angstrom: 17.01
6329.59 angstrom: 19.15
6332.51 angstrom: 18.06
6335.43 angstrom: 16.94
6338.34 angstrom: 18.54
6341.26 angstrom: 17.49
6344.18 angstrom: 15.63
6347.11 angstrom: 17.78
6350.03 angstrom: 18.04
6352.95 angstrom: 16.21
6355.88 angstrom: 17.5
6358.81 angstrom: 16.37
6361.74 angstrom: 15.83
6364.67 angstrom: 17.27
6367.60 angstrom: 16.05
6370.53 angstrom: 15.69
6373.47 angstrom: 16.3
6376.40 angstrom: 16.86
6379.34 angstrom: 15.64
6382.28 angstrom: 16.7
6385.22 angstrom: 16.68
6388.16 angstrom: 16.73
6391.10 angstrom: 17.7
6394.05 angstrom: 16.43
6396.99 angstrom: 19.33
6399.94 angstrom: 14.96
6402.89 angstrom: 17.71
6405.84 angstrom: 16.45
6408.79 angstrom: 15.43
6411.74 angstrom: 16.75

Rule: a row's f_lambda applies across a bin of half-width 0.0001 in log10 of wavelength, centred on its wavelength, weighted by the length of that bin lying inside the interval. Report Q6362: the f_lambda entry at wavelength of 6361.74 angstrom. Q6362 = 15.83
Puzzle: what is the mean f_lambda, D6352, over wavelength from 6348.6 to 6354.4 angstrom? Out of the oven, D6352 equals 17.1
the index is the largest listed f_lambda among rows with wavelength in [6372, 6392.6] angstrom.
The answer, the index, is 17.7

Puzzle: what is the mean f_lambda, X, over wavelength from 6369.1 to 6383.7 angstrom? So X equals 16.2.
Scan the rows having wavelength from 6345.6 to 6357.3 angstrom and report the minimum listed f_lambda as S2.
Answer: 16.21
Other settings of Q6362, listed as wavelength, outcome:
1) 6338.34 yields 18.54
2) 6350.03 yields 18.04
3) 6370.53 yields 15.69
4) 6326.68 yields 17.01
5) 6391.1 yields 17.7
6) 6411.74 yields 16.75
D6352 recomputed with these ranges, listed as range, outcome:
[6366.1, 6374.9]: 16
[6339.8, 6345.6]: 16.6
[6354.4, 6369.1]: 16.6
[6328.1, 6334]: 18.6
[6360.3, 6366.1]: 16.5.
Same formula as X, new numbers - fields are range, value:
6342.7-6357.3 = 17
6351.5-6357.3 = 16.8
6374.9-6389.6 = 16.5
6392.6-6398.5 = 17.9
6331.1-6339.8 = 17.9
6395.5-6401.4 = 17.2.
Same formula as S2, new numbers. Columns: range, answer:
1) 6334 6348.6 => 15.63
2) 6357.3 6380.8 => 15.64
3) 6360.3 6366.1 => 15.83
